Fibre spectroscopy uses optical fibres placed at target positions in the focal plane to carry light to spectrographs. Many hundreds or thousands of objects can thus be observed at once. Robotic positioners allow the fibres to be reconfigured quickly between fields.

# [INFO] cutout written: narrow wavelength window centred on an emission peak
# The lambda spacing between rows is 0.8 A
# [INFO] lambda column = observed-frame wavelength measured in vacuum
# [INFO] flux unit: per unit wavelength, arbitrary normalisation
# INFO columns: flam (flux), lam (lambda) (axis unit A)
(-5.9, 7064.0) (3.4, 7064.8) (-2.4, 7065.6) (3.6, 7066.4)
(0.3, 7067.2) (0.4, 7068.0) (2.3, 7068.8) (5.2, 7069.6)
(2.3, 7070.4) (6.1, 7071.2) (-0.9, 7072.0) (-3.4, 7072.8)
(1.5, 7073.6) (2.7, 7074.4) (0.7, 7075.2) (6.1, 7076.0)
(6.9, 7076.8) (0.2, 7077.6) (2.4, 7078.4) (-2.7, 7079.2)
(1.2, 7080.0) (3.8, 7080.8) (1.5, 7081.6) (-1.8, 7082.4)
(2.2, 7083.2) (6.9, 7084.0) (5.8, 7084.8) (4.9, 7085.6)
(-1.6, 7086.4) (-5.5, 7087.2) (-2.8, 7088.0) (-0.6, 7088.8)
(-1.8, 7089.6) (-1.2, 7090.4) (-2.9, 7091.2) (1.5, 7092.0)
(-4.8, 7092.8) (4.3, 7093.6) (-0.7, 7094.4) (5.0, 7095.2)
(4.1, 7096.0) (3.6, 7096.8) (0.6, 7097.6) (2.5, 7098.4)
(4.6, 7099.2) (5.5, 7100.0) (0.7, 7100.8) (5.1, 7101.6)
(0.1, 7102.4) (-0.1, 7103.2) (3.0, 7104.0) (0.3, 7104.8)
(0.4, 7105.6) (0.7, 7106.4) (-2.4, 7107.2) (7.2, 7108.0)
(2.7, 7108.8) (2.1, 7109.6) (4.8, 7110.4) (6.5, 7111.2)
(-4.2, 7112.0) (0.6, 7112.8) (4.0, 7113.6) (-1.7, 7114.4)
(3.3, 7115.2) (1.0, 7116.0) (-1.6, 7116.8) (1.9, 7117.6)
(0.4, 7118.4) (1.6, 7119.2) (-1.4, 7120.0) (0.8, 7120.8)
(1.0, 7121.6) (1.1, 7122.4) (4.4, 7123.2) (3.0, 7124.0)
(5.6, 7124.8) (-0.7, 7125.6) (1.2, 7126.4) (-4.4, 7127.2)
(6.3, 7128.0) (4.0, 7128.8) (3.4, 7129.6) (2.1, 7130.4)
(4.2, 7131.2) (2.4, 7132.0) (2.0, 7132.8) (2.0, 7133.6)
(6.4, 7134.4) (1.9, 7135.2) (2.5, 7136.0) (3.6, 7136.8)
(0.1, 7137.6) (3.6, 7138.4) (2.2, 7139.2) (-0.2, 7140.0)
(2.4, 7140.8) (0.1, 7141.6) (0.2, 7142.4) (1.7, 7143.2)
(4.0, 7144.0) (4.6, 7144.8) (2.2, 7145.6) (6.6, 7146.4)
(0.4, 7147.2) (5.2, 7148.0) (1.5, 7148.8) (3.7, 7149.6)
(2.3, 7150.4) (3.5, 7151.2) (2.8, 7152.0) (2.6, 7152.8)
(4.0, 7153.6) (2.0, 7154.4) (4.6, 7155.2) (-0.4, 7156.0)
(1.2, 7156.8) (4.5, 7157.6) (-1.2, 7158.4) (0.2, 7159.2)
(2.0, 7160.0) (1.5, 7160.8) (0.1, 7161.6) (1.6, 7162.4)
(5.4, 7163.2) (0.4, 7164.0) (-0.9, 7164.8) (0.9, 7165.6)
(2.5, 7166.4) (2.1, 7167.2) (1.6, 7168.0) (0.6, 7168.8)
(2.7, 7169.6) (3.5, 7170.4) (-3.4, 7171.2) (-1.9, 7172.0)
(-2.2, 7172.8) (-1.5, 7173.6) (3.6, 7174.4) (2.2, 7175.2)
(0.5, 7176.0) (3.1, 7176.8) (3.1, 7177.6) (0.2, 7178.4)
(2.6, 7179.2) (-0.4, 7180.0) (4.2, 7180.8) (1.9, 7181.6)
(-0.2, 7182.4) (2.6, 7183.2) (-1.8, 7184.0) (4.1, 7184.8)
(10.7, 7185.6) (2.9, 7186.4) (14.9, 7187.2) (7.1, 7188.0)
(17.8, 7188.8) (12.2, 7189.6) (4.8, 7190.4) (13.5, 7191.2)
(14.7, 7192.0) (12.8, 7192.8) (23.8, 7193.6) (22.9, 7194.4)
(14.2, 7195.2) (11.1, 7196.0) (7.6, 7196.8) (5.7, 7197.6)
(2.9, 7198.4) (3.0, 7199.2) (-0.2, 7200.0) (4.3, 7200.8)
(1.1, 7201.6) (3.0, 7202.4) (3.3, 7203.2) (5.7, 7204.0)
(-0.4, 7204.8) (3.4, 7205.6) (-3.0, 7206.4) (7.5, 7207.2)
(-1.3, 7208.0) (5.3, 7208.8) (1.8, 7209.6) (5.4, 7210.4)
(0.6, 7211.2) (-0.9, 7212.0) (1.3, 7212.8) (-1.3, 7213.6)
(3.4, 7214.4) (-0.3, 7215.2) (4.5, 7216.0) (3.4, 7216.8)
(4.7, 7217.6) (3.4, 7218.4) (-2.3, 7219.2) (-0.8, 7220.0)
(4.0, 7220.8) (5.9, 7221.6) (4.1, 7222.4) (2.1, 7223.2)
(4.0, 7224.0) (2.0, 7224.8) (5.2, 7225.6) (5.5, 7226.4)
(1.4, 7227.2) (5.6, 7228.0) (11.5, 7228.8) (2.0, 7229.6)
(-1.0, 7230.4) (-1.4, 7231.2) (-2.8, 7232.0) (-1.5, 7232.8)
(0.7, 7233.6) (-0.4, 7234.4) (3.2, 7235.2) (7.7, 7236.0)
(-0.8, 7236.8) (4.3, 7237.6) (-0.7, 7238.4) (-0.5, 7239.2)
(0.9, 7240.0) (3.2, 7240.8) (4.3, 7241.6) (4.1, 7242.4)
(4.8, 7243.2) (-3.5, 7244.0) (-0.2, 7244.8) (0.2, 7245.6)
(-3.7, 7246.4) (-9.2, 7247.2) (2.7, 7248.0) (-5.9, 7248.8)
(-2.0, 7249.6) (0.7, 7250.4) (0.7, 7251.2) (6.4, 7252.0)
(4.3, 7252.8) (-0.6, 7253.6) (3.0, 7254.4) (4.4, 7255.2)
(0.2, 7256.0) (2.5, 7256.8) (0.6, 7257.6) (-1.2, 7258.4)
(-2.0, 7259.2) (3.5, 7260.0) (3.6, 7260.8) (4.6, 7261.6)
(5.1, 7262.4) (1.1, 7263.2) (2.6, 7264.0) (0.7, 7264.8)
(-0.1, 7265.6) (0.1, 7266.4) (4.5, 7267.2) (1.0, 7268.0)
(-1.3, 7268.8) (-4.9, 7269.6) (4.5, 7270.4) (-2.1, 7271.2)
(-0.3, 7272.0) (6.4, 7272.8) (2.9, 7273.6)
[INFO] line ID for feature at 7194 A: [O II]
